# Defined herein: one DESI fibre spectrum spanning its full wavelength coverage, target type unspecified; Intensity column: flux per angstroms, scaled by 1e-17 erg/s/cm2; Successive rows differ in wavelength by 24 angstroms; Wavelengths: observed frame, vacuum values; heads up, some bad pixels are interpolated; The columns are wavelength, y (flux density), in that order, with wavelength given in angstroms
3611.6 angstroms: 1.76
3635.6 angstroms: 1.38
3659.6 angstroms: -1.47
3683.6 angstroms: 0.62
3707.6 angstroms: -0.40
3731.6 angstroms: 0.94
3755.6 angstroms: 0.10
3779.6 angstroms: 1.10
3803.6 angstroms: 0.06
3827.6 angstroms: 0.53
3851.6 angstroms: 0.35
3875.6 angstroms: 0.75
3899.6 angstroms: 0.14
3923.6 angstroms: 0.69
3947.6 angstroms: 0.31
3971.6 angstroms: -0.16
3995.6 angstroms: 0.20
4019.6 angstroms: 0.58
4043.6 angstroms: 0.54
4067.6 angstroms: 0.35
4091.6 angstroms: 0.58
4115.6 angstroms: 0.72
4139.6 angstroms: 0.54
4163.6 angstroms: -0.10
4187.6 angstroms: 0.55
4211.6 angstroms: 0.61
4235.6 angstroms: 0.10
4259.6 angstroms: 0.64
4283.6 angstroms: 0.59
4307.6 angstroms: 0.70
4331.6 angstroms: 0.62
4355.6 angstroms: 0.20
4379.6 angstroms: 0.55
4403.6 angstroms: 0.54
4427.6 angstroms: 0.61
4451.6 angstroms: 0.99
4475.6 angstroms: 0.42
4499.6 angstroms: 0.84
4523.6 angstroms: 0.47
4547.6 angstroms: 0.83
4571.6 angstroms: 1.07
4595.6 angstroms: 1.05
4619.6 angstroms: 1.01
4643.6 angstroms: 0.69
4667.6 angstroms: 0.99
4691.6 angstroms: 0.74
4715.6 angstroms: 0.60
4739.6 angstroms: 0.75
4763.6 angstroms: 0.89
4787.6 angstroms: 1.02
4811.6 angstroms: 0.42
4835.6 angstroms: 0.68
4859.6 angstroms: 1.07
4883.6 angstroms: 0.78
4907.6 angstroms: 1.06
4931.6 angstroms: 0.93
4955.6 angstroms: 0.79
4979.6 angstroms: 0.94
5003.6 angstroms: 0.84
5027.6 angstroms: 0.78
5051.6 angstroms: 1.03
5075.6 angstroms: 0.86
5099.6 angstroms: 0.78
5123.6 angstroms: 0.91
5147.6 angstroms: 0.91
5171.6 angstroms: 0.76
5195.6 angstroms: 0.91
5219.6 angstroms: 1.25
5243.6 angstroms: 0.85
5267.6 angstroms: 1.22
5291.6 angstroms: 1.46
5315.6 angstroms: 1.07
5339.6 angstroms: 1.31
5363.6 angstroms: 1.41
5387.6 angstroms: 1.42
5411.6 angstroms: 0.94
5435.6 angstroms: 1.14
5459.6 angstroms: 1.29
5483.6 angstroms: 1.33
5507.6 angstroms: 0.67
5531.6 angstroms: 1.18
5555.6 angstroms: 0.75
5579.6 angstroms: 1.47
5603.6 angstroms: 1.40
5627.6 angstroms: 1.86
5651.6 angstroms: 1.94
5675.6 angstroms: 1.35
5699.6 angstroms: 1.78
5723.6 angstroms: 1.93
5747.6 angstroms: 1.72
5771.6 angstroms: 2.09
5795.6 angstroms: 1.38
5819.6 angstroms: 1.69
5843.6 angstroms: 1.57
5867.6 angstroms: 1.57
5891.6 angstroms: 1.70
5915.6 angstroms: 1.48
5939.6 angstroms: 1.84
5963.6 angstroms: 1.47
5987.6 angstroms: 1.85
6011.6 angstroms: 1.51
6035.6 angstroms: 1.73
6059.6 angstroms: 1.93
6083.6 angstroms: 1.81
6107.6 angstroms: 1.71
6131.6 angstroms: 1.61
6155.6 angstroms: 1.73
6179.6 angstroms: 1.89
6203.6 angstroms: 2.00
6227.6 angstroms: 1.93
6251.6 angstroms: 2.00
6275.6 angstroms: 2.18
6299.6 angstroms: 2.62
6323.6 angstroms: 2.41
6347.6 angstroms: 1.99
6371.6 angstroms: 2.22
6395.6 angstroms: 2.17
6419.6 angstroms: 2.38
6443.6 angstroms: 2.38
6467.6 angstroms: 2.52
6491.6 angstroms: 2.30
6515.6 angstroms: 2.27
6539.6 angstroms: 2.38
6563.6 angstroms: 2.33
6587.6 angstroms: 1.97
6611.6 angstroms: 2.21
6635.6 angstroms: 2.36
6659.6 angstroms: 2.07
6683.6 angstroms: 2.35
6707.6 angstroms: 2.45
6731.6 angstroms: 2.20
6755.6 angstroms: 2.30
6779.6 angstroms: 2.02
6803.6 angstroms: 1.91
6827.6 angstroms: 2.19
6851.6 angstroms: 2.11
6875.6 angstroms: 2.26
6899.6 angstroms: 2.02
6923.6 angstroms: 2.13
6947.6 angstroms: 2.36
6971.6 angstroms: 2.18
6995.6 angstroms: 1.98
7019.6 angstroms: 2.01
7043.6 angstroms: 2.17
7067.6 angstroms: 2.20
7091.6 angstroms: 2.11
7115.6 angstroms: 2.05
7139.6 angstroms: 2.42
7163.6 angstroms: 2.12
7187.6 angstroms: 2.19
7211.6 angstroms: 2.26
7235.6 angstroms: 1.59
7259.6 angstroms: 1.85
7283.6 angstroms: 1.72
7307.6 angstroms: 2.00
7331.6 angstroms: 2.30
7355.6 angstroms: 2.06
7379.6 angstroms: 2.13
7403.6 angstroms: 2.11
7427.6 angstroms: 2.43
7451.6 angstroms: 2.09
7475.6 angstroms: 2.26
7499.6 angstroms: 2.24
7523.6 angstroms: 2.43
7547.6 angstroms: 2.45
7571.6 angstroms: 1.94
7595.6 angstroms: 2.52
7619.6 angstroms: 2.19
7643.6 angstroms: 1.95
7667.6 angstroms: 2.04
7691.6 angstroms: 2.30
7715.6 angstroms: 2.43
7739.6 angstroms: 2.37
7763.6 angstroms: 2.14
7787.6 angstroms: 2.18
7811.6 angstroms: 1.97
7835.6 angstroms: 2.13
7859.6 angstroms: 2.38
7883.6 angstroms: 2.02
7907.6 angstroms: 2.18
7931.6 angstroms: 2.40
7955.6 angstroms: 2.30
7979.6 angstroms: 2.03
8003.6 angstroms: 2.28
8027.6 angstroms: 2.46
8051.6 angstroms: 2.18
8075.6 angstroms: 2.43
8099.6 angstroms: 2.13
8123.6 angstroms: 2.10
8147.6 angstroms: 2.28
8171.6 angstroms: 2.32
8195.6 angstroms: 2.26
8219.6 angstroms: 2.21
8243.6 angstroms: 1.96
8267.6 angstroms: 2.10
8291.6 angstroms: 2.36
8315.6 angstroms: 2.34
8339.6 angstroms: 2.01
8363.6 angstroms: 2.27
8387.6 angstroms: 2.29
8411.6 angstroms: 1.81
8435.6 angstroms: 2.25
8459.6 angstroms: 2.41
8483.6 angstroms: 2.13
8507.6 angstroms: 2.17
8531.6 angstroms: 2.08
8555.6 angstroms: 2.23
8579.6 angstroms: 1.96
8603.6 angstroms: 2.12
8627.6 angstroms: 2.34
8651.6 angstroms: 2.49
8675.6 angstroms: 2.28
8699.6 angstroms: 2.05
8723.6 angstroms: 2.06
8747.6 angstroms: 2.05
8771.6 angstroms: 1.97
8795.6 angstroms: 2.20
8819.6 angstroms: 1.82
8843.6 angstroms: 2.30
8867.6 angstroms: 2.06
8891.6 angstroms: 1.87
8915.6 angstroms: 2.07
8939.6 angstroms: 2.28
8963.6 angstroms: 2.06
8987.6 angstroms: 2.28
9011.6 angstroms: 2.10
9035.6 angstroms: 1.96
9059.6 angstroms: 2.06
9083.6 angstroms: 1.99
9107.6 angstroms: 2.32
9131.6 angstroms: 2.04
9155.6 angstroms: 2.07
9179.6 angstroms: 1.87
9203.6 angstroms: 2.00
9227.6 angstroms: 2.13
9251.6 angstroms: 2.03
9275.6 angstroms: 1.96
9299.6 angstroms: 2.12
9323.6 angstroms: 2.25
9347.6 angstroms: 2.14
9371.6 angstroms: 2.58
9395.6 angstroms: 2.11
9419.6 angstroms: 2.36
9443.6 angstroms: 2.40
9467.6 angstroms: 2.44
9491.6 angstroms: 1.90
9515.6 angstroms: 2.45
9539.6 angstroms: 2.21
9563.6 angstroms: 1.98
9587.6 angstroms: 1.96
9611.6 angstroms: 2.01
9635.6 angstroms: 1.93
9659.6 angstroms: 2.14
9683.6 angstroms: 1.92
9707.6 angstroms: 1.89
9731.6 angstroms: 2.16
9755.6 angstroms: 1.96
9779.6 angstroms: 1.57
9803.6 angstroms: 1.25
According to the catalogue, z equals 0.40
